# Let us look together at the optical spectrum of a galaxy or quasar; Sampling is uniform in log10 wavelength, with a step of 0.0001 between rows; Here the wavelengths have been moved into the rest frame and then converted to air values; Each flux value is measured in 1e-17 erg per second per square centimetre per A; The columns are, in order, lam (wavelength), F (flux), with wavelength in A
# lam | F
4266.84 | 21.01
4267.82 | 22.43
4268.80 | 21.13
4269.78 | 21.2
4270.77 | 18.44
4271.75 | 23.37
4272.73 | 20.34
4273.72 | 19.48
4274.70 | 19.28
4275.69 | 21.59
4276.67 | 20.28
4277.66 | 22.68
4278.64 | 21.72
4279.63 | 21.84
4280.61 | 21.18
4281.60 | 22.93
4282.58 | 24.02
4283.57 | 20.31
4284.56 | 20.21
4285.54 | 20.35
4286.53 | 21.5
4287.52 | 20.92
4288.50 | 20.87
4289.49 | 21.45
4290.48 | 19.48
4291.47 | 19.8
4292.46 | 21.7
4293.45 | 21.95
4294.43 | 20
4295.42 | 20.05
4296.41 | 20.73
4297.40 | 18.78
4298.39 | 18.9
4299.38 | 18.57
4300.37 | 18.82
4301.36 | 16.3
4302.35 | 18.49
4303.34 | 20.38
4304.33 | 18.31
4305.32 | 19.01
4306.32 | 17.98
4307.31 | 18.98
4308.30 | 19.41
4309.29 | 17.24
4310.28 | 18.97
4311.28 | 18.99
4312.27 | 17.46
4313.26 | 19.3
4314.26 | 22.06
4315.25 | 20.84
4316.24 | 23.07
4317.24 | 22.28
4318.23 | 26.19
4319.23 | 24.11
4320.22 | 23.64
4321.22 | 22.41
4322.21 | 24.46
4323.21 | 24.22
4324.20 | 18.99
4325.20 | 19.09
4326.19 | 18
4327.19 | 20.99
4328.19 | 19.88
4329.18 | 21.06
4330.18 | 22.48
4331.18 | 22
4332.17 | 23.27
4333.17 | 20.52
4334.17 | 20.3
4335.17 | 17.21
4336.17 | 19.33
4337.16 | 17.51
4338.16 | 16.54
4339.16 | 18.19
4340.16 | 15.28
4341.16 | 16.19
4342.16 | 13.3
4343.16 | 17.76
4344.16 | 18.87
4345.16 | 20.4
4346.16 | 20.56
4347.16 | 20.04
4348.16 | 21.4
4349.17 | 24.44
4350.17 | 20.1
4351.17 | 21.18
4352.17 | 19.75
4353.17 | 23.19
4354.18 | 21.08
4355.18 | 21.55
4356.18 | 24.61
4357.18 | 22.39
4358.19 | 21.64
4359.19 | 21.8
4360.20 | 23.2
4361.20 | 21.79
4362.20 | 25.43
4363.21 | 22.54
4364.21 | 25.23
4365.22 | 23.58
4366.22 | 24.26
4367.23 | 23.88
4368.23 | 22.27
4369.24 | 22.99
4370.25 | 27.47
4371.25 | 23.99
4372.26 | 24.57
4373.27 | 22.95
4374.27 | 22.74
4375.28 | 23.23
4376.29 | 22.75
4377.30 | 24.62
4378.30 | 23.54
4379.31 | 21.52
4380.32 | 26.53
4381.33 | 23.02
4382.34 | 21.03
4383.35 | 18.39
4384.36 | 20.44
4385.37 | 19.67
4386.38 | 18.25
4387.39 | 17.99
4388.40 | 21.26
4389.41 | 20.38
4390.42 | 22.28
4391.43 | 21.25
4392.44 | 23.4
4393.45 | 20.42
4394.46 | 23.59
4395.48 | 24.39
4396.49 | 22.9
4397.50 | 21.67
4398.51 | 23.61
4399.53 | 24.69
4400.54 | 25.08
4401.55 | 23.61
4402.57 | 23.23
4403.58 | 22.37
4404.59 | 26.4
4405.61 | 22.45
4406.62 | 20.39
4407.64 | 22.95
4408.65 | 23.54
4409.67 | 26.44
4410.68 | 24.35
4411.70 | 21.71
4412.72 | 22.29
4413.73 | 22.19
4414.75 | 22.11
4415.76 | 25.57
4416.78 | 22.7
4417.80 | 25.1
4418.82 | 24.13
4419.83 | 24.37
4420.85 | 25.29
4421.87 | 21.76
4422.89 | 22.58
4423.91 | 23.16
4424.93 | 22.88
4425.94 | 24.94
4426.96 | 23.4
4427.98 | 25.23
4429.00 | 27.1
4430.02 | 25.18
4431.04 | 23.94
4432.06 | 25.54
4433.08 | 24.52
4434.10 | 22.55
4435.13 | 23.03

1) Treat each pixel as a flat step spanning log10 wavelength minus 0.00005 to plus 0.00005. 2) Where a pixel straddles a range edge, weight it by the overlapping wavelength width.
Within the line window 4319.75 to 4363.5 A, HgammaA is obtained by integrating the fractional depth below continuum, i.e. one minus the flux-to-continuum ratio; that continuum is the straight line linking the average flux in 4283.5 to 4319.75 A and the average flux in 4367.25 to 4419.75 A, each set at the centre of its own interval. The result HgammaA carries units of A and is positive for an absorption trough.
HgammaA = 1.4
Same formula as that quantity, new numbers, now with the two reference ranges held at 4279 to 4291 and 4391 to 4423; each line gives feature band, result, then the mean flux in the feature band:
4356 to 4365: -0.2 A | 23.1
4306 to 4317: 1.1 A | 19.6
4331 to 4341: 1.5 A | 18.8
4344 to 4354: 0.6 A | 21.1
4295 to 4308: 1.6 A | 18.9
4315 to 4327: -0.2 A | 22.3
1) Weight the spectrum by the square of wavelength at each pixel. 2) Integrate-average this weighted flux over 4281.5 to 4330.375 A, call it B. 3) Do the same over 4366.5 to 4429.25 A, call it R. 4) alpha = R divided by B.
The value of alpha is 1.2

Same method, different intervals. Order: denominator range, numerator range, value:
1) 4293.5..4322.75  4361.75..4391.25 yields 1.15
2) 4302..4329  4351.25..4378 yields 1.15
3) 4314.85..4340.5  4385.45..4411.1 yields 1.12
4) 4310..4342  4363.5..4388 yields 1.14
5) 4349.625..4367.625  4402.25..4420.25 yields 1.06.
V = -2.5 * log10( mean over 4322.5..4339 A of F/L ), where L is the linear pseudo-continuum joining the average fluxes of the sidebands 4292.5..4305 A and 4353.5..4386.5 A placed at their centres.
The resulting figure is 0.04 mag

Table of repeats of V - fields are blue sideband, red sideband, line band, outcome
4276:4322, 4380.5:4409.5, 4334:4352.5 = 0.13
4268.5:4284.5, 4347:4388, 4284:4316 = 0.10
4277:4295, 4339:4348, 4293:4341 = -0.03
